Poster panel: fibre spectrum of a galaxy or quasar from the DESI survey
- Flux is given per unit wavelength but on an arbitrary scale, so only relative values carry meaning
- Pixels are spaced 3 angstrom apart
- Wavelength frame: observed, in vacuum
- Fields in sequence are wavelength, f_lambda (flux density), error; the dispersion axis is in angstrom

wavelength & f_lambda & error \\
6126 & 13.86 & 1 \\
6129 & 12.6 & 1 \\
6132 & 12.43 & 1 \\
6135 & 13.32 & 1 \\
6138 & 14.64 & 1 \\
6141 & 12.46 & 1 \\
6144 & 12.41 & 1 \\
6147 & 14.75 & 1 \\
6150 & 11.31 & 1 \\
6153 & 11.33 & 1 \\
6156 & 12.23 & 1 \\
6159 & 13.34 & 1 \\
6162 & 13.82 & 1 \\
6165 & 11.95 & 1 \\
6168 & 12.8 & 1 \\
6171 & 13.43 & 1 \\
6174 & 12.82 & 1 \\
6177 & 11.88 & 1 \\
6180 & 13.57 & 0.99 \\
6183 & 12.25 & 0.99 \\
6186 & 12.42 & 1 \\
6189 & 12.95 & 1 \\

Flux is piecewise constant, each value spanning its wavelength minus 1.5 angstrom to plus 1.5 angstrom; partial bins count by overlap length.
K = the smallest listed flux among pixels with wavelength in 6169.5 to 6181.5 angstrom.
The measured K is 11.88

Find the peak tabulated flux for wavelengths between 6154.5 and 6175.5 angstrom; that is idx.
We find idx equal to 13.82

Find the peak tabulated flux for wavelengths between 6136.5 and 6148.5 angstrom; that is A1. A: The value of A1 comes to 14.75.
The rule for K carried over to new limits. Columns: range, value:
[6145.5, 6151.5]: 11.31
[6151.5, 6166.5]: 11.33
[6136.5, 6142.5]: 12.46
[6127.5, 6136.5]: 12.43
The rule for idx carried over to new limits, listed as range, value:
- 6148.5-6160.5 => 13.34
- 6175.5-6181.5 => 13.57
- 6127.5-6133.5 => 12.6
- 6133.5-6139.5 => 14.64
